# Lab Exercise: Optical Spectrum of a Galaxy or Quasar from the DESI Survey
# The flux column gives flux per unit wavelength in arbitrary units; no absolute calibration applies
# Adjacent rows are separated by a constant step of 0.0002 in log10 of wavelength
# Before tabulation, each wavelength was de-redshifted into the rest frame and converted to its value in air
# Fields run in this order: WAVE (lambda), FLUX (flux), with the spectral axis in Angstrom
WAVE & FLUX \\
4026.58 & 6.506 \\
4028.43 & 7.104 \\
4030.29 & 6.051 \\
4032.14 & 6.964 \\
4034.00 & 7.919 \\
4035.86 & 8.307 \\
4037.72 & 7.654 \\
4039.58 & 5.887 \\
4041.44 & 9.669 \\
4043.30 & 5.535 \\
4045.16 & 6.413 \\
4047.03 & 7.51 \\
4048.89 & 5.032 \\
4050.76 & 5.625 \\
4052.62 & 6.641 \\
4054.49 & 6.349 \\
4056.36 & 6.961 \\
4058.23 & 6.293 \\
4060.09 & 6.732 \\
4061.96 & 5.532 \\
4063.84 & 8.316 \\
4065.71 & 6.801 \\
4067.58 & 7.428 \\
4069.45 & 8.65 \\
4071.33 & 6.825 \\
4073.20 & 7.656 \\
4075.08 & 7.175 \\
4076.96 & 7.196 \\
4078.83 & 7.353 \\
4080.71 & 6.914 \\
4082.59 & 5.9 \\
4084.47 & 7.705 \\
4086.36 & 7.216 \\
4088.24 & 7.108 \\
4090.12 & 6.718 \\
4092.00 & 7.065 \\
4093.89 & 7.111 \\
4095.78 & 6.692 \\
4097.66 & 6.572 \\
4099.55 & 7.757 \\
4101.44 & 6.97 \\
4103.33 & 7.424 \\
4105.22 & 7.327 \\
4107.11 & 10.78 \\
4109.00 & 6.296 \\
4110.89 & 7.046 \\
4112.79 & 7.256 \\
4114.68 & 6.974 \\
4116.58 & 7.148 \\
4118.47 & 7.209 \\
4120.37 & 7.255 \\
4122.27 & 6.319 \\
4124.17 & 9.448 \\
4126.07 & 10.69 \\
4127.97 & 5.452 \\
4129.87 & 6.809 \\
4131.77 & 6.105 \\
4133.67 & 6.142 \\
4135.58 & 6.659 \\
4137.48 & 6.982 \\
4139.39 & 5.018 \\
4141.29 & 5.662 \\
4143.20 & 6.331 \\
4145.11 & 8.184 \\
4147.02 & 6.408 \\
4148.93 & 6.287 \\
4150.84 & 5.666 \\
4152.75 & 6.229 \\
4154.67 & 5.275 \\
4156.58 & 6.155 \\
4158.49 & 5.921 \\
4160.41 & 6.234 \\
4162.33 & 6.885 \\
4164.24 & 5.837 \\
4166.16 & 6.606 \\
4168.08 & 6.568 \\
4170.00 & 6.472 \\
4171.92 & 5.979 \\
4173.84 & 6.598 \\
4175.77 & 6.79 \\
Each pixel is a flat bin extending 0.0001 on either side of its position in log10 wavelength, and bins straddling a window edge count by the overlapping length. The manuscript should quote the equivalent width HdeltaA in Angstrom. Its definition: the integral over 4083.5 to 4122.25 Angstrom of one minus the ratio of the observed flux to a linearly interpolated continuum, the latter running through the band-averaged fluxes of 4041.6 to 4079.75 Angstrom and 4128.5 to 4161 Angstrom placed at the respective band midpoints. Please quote -4.2 Angstrom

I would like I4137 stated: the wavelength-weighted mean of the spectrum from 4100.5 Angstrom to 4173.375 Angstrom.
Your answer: 6.79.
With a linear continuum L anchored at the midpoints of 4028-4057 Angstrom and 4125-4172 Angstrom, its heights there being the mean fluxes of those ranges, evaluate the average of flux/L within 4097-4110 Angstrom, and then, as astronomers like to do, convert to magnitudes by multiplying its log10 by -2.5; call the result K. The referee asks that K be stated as -0.15 mag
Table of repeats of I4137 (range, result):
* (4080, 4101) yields 6.98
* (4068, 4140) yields 7.19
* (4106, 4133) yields 7.47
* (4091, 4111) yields 7.38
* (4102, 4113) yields 7.69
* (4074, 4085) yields 7.02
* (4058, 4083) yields 7.1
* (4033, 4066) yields 6.84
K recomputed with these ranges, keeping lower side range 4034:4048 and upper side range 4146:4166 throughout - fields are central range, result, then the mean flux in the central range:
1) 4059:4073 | -0.023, 7.2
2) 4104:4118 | -0.146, 7.54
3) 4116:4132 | -0.156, 7.45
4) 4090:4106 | -0.057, 7.08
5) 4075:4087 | -0.024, 7.05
